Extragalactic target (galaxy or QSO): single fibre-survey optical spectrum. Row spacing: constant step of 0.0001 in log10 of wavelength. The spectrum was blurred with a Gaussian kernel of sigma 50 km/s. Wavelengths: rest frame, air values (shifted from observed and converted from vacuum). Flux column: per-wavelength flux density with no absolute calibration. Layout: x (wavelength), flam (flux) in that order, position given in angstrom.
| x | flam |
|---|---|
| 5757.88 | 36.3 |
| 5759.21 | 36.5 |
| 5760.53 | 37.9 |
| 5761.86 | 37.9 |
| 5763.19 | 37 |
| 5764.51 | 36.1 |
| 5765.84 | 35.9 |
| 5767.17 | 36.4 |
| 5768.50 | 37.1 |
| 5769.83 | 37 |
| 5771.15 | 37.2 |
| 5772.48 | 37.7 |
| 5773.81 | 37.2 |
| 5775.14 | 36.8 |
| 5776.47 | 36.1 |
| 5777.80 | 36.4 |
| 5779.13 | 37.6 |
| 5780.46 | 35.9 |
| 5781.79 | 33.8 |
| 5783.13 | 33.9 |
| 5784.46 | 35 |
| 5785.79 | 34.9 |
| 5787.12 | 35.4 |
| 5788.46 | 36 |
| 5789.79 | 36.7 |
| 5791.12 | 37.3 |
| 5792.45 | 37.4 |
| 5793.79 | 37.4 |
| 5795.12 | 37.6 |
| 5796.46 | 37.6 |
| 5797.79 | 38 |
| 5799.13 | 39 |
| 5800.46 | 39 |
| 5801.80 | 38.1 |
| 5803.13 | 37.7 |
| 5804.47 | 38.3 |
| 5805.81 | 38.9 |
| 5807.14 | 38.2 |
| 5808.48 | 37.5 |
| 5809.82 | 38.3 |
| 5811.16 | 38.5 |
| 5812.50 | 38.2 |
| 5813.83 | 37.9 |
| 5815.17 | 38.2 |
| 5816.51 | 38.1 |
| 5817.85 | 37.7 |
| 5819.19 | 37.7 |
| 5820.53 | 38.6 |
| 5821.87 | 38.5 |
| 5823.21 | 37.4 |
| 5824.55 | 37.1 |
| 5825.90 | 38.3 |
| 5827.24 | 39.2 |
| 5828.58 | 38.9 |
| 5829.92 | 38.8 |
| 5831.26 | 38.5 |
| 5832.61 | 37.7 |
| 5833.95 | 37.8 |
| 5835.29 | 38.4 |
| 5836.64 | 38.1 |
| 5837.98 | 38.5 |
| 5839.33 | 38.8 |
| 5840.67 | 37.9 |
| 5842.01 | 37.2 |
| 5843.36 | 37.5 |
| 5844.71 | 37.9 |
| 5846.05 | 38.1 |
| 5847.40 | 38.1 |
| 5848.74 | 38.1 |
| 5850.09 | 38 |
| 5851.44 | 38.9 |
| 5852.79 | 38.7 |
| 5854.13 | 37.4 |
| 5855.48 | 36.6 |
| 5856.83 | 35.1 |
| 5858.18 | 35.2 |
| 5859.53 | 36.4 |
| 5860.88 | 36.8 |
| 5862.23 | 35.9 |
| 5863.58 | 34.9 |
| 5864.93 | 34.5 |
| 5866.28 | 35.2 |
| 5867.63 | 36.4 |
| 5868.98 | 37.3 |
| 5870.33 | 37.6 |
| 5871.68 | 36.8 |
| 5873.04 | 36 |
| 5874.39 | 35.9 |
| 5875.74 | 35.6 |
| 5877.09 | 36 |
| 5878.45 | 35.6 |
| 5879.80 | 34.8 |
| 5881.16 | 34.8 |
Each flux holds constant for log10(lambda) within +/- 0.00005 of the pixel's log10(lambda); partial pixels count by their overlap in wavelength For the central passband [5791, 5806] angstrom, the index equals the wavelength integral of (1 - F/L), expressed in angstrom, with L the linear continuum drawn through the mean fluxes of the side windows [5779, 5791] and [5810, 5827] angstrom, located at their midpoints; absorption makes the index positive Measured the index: -0.63 angstrom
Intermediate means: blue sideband 35.5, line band 38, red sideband 38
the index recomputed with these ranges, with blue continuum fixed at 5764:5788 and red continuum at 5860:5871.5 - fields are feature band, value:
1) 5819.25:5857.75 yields -2.0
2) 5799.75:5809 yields -0.5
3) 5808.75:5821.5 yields -0.7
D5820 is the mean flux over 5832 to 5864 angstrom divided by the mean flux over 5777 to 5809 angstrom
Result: 1.01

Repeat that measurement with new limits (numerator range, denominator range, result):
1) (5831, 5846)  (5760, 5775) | 1.03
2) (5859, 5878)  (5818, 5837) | 0.94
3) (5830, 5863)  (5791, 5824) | 0.99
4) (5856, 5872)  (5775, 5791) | 1.01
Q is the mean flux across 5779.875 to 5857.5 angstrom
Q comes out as 37.6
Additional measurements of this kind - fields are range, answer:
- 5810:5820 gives 38.1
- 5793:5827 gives 38.1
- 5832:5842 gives 38.1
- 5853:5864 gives 36.2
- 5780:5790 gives 35.1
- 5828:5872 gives 37.3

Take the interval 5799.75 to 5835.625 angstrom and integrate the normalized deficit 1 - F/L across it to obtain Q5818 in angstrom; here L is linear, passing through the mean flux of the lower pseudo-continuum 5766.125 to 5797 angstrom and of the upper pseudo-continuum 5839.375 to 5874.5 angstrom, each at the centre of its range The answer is -1.50 angstrom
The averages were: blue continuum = 36.4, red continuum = 36.9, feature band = 38.2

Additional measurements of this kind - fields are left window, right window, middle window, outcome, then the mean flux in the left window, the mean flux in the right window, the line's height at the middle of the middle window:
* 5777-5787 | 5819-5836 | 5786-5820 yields -1.0 angstrom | 35.4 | 38.2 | 36.7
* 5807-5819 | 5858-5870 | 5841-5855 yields -0.5 angstrom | 38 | 35.9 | 36.6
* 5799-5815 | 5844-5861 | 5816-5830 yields -0.1 angstrom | 38.3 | 37.3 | 38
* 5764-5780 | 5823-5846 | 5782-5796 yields 0.4 angstrom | 36.8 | 38.1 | 37.2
